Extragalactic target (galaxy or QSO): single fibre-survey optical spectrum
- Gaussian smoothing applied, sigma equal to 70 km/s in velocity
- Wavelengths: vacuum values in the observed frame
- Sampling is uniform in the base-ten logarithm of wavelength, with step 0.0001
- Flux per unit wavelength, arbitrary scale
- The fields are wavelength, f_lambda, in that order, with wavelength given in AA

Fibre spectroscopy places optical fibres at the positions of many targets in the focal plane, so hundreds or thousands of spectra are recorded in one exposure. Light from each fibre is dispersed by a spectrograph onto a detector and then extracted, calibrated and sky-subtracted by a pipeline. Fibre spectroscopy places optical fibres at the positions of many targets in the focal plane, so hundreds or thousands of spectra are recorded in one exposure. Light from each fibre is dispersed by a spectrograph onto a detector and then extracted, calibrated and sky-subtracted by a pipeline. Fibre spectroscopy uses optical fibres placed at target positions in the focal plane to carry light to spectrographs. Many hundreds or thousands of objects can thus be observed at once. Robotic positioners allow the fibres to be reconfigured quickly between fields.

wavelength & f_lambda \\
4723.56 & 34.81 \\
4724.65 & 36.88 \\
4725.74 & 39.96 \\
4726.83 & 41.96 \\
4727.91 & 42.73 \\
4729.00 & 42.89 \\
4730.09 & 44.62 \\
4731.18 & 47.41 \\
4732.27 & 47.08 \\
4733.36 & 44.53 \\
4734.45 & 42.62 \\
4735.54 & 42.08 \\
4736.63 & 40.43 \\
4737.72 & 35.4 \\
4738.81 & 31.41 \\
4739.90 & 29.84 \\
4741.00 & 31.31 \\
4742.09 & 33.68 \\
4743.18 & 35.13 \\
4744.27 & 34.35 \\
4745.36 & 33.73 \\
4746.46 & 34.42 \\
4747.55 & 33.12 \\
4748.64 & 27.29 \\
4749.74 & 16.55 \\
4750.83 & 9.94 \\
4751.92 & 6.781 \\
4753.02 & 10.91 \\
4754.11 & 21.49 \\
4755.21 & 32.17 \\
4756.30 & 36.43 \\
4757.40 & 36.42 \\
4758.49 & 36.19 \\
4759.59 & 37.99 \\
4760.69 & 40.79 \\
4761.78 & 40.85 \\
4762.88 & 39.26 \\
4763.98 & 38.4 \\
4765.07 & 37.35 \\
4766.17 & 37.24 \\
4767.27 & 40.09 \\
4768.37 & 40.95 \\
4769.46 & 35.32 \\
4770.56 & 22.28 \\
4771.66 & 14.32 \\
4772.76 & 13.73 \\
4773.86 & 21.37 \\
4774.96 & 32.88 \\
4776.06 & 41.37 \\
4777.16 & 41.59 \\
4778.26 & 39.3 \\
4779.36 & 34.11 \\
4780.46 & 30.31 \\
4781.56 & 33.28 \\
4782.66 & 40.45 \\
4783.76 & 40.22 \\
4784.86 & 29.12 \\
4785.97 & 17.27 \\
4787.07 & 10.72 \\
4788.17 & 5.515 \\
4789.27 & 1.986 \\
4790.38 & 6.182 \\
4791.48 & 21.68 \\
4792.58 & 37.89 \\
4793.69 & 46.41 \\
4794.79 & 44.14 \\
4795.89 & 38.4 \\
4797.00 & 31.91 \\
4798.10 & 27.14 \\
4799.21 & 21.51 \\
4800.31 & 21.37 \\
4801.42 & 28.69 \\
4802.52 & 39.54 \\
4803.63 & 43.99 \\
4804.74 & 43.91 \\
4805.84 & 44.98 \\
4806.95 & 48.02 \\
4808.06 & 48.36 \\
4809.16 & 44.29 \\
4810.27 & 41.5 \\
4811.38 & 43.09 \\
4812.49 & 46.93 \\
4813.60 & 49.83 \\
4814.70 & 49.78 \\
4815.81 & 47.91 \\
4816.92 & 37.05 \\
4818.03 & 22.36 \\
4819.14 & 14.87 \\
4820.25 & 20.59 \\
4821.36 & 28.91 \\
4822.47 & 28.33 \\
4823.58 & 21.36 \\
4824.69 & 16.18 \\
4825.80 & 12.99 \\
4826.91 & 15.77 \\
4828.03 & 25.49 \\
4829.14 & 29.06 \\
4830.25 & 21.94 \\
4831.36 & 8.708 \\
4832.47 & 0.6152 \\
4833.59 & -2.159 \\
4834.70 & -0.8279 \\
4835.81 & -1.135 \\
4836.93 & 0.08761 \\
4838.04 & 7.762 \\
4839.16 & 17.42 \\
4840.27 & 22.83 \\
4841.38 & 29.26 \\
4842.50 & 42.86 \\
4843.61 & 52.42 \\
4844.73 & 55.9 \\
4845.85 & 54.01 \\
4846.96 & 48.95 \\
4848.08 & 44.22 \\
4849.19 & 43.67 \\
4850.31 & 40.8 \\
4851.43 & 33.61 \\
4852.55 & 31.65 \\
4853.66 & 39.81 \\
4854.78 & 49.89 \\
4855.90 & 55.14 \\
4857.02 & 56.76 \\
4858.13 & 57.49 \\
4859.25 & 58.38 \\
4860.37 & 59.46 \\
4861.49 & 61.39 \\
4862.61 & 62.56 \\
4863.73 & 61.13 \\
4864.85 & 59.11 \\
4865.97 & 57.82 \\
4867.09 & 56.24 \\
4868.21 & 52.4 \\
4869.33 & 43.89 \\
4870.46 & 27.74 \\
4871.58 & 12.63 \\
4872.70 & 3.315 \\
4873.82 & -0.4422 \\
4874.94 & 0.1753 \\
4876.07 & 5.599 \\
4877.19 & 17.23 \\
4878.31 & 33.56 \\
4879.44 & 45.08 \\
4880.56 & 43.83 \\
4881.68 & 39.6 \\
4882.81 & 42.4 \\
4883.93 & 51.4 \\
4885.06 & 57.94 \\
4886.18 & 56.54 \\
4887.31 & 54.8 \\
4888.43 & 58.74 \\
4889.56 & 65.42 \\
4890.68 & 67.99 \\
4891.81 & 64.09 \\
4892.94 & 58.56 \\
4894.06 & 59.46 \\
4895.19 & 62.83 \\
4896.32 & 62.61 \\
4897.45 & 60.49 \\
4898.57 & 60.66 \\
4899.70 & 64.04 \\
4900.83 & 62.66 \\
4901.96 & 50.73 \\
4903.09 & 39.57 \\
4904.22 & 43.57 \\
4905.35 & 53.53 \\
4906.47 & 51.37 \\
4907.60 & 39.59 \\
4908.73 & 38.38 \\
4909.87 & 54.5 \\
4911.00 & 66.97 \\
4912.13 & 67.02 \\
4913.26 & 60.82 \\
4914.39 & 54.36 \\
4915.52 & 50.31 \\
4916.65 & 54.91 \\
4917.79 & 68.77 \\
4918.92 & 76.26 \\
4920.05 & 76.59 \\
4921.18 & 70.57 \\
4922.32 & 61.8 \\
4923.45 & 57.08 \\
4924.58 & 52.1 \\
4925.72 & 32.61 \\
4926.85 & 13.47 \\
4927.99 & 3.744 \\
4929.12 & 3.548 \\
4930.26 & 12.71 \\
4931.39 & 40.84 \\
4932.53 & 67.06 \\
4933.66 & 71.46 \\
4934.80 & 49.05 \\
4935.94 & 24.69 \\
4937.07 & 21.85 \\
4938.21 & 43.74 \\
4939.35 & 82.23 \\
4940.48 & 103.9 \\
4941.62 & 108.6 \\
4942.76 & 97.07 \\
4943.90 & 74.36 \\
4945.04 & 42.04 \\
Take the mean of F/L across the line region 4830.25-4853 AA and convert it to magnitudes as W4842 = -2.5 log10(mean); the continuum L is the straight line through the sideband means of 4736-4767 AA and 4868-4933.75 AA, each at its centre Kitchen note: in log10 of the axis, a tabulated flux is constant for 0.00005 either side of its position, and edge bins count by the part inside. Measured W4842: 0.48 mag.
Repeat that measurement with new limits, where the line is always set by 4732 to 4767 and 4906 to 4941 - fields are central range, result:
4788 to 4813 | 0.12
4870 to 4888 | 0.44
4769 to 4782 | 0.19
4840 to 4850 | -0.04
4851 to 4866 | -0.20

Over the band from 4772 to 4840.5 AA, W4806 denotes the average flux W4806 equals 27.4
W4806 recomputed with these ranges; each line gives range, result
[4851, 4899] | 46.7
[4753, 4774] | 32.4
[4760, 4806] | 31.3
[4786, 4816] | 34.2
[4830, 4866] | 37.2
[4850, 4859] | 46.2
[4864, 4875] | 33.5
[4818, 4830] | 21.4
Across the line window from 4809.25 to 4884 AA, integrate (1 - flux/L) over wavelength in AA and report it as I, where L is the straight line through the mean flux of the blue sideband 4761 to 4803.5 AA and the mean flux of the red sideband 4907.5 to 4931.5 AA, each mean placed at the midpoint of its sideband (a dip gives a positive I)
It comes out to 10.0 AA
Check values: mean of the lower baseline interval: 30.3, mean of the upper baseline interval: 48.3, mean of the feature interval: 33.7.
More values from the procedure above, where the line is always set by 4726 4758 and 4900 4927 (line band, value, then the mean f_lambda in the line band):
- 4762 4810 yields 8.32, 32.1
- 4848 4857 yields 0.78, 43.1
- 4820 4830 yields 4.94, 22.1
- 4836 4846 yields 3.63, 29.3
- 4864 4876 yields 4.43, 30.9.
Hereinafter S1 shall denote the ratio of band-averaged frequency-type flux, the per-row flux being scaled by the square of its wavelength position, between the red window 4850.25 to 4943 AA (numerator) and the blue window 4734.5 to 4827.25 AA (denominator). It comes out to 1.66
